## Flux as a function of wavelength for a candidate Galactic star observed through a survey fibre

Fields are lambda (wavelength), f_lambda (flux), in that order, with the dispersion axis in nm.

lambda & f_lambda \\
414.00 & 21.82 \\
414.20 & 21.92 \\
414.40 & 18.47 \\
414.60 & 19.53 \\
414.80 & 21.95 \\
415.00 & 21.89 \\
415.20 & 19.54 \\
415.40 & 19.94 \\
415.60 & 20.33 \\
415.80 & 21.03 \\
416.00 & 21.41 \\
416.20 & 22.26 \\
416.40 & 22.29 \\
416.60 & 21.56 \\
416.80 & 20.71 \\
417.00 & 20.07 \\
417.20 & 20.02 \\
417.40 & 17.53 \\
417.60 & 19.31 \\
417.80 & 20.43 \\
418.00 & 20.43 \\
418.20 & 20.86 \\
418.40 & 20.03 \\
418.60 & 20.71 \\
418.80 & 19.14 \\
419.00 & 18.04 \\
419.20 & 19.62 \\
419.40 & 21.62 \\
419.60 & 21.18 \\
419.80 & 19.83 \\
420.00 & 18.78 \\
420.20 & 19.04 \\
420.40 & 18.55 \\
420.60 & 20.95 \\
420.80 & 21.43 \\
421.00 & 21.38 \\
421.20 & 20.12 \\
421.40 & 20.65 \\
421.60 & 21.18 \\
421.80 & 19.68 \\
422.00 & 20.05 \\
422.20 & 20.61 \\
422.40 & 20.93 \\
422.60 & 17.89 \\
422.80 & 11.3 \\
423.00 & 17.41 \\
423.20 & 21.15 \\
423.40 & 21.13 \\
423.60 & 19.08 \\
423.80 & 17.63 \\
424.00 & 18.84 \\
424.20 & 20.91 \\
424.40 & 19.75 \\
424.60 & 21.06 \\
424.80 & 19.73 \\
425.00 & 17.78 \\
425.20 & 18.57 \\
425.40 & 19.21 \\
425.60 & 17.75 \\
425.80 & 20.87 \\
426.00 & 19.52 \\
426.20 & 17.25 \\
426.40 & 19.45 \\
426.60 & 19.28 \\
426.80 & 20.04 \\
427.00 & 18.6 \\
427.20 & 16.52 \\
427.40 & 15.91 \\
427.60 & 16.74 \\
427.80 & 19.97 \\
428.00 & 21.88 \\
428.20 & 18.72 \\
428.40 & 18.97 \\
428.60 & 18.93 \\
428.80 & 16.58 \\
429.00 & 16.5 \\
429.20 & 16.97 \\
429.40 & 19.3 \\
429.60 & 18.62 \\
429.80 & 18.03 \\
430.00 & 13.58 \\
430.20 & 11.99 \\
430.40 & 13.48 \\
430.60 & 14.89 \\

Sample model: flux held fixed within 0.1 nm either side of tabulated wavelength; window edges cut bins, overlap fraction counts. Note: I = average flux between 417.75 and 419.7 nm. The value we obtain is 20.2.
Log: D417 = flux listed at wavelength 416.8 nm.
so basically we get 20.71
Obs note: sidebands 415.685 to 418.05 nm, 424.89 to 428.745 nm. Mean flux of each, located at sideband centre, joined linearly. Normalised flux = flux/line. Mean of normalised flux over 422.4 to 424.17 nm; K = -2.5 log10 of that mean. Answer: 0.06 mag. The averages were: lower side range 20.6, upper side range 18.7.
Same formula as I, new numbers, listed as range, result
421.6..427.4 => 19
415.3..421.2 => 20.3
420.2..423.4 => 19.6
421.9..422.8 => 18.9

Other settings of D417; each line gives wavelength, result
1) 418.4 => 20.03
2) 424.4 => 19.75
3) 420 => 18.78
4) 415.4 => 19.94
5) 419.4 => 21.62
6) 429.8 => 18.03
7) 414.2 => 21.92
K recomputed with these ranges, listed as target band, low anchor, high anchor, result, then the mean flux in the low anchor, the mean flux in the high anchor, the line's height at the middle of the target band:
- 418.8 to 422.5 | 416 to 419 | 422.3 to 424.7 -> -0.03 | 20.3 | 18.9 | 19.6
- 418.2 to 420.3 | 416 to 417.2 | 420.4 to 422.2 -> 0.05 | 21.3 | 20.6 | 20.9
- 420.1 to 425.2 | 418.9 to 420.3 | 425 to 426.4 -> -0.01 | 19.7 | 18.8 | 19.3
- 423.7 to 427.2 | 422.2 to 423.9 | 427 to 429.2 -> -0.05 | 18.5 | 18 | 18.3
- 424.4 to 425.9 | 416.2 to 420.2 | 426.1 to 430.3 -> -0.05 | 20.1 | 17.8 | 18.5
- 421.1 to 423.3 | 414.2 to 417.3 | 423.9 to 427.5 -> 0.02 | 20.8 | 18.9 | 19.6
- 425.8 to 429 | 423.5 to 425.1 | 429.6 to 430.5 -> -0.11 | 19.3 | 14.8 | 16.9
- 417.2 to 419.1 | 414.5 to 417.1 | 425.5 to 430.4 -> 0.04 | 21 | 17.9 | 20.4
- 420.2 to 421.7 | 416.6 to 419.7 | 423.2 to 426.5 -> -0.04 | 20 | 19.3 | 19.7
